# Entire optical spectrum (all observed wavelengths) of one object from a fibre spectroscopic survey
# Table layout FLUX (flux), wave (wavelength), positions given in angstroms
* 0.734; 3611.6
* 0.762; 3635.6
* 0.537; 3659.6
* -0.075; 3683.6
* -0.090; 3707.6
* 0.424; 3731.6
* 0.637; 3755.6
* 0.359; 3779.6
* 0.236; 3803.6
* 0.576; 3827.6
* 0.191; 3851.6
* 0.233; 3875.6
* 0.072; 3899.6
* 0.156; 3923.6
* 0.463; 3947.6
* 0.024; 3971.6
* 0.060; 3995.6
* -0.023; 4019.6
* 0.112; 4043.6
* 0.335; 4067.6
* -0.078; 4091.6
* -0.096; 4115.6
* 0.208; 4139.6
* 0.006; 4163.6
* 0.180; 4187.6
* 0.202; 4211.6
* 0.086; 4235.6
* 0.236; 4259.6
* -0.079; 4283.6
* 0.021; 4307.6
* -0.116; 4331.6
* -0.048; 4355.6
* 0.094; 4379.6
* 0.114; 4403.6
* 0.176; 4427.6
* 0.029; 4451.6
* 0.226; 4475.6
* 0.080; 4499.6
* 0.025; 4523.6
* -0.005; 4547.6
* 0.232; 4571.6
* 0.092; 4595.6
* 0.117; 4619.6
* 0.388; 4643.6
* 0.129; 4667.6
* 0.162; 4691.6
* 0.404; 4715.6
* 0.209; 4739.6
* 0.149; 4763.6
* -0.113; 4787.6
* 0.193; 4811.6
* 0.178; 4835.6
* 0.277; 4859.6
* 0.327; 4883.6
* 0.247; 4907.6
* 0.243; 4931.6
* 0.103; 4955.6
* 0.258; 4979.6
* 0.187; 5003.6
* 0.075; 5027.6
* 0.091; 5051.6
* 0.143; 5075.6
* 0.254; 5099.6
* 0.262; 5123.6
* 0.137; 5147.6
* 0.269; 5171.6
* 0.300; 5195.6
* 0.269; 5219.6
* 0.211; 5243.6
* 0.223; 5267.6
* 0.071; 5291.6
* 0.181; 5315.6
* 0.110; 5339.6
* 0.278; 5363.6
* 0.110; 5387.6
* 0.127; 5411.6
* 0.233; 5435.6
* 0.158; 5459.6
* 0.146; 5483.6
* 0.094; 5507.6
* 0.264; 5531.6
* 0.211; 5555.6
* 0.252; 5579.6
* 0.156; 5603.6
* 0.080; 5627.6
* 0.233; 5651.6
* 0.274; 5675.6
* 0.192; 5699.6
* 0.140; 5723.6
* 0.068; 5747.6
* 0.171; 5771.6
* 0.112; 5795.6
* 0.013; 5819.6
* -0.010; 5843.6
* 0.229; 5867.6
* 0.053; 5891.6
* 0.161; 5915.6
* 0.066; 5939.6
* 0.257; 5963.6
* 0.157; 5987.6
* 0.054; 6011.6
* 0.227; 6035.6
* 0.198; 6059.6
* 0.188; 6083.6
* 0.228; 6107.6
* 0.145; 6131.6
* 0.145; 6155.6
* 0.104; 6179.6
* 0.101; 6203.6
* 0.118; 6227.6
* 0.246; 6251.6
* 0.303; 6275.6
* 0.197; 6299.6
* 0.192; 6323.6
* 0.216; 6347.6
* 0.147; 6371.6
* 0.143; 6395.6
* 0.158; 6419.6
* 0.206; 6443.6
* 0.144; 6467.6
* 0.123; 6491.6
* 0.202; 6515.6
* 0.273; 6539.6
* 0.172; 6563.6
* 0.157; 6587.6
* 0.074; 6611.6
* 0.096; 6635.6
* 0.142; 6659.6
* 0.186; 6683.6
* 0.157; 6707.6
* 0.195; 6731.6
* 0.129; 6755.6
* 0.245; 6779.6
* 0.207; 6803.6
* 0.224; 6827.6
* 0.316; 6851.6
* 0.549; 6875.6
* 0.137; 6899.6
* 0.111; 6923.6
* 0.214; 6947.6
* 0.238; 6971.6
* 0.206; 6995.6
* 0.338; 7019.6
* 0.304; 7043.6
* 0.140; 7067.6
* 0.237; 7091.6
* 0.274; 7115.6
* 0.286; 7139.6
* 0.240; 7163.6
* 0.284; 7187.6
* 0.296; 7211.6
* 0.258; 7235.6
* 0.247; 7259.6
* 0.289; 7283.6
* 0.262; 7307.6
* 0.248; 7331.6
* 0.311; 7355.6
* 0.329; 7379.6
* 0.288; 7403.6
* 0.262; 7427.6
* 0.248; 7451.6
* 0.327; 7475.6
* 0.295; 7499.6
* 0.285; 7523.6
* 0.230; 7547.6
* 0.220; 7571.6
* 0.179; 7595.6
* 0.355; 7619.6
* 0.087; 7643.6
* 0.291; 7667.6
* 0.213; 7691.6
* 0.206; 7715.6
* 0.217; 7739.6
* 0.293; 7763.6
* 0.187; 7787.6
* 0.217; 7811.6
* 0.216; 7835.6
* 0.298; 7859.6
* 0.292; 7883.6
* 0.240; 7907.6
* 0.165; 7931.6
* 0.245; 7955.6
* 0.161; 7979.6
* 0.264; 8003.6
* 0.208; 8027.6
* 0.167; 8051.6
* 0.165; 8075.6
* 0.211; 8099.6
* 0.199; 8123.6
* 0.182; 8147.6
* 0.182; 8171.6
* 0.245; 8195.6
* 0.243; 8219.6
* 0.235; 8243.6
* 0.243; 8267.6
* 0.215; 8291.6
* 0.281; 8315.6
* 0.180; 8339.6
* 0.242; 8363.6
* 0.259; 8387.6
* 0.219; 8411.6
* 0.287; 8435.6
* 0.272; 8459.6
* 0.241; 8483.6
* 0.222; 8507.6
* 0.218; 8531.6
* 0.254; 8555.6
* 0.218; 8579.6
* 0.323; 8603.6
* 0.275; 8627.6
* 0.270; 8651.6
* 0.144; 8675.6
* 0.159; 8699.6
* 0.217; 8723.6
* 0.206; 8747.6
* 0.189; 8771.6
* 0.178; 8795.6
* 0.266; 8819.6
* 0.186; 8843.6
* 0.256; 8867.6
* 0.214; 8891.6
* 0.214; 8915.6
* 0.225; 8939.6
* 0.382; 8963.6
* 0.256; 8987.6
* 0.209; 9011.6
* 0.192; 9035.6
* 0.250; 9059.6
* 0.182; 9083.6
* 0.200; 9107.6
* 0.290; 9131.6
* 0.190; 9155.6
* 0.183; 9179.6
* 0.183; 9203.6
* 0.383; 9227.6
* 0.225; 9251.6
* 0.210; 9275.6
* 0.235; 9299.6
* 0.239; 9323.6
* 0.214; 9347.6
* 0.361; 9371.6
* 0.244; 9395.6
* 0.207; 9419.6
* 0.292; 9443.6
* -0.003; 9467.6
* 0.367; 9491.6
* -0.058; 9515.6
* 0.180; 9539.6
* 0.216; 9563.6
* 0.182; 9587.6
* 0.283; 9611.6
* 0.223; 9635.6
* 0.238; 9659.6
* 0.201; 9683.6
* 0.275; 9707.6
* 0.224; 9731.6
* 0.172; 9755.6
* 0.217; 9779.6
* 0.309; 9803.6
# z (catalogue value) 0.842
